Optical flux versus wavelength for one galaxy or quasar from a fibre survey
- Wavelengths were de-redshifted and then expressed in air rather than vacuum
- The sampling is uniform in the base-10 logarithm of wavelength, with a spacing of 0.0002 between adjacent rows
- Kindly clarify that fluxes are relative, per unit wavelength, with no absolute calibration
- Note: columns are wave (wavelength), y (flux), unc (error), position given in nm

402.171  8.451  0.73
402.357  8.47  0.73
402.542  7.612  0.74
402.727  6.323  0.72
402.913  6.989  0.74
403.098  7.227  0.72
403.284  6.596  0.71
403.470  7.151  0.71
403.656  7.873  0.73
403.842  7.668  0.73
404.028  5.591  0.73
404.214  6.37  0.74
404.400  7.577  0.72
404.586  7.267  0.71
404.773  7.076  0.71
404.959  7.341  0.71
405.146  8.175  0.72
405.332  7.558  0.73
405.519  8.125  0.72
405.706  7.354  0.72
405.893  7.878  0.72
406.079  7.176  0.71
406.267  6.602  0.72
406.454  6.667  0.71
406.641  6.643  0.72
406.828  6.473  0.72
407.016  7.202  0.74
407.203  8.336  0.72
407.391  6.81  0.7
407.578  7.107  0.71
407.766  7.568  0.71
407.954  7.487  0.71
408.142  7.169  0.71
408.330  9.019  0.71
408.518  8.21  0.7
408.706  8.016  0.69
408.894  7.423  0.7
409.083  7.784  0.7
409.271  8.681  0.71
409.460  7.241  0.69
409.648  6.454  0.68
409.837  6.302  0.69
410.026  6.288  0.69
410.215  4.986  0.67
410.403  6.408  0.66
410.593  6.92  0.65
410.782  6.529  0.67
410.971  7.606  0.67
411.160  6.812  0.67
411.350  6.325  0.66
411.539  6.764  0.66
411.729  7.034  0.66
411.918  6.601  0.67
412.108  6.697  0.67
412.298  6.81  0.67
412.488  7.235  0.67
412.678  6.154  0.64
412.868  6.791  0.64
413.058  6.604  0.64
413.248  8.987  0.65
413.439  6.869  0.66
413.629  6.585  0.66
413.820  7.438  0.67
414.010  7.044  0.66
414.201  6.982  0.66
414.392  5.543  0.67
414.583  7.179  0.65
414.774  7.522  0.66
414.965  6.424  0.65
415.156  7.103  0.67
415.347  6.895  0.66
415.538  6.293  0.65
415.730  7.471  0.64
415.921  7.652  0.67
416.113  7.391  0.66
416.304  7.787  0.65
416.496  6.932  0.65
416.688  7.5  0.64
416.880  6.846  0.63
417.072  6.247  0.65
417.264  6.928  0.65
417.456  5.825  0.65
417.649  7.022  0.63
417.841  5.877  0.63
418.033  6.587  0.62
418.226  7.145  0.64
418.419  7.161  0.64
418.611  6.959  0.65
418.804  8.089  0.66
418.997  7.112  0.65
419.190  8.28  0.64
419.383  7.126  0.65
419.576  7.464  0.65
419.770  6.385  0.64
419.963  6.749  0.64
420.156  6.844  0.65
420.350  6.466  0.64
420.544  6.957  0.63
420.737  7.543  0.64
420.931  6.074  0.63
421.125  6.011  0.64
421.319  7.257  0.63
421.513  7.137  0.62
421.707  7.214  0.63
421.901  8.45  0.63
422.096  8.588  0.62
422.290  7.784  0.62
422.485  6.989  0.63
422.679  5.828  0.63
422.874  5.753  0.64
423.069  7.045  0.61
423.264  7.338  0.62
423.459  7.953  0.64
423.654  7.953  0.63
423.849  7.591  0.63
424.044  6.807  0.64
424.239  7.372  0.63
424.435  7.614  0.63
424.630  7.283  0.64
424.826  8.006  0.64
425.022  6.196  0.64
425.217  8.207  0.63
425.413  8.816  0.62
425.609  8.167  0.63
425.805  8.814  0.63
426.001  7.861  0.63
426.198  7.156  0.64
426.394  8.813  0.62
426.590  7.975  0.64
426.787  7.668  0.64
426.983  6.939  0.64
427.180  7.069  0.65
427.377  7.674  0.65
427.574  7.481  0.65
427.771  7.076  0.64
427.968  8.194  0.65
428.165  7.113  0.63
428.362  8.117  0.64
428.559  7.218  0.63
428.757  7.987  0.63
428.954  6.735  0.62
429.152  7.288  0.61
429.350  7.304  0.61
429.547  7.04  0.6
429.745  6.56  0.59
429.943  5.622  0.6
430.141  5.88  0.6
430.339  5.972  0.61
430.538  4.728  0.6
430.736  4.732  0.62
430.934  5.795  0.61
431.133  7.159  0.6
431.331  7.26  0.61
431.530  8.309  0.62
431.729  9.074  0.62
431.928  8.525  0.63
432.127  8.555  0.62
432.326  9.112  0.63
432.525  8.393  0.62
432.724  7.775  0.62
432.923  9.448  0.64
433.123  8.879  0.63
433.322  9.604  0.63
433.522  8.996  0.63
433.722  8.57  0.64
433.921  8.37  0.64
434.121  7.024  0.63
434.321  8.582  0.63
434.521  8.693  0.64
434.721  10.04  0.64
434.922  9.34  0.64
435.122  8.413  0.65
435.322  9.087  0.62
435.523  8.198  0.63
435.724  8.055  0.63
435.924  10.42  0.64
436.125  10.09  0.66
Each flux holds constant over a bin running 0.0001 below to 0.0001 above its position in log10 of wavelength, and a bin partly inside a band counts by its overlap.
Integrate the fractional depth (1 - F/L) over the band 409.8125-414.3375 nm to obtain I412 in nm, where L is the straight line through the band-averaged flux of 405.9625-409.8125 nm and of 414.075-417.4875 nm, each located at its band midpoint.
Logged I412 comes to 0.23 nm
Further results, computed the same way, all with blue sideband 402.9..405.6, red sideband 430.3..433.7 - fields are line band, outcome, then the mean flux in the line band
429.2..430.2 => 0.159 nm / 6.55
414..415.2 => 0.107 nm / 6.8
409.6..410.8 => 0.183 nm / 6.24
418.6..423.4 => 0.311 nm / 7.11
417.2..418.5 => 0.155 nm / 6.63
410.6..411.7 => 0.083 nm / 6.83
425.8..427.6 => 0.005 nm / 7.7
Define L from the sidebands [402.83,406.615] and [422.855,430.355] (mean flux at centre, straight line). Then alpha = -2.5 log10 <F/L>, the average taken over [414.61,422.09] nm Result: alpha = 0.04 mag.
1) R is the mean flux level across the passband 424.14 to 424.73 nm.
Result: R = 7.42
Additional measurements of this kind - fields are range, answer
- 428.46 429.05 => 7.32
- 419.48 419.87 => 6.92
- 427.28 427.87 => 7.41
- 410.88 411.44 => 6.91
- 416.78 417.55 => 6.47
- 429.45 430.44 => 6.21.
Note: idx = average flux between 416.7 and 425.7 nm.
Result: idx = 7.16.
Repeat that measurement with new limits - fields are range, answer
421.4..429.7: 7.51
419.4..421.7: 6.83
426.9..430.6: 6.97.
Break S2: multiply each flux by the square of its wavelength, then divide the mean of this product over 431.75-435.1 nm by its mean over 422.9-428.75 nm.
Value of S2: 1.2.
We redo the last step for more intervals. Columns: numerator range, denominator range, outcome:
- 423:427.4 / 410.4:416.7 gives 1.16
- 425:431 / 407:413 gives 1.11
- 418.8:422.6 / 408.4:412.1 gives 1.09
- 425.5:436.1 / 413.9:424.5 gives 1.18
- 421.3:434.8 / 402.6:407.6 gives 1.19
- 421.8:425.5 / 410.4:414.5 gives 1.15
